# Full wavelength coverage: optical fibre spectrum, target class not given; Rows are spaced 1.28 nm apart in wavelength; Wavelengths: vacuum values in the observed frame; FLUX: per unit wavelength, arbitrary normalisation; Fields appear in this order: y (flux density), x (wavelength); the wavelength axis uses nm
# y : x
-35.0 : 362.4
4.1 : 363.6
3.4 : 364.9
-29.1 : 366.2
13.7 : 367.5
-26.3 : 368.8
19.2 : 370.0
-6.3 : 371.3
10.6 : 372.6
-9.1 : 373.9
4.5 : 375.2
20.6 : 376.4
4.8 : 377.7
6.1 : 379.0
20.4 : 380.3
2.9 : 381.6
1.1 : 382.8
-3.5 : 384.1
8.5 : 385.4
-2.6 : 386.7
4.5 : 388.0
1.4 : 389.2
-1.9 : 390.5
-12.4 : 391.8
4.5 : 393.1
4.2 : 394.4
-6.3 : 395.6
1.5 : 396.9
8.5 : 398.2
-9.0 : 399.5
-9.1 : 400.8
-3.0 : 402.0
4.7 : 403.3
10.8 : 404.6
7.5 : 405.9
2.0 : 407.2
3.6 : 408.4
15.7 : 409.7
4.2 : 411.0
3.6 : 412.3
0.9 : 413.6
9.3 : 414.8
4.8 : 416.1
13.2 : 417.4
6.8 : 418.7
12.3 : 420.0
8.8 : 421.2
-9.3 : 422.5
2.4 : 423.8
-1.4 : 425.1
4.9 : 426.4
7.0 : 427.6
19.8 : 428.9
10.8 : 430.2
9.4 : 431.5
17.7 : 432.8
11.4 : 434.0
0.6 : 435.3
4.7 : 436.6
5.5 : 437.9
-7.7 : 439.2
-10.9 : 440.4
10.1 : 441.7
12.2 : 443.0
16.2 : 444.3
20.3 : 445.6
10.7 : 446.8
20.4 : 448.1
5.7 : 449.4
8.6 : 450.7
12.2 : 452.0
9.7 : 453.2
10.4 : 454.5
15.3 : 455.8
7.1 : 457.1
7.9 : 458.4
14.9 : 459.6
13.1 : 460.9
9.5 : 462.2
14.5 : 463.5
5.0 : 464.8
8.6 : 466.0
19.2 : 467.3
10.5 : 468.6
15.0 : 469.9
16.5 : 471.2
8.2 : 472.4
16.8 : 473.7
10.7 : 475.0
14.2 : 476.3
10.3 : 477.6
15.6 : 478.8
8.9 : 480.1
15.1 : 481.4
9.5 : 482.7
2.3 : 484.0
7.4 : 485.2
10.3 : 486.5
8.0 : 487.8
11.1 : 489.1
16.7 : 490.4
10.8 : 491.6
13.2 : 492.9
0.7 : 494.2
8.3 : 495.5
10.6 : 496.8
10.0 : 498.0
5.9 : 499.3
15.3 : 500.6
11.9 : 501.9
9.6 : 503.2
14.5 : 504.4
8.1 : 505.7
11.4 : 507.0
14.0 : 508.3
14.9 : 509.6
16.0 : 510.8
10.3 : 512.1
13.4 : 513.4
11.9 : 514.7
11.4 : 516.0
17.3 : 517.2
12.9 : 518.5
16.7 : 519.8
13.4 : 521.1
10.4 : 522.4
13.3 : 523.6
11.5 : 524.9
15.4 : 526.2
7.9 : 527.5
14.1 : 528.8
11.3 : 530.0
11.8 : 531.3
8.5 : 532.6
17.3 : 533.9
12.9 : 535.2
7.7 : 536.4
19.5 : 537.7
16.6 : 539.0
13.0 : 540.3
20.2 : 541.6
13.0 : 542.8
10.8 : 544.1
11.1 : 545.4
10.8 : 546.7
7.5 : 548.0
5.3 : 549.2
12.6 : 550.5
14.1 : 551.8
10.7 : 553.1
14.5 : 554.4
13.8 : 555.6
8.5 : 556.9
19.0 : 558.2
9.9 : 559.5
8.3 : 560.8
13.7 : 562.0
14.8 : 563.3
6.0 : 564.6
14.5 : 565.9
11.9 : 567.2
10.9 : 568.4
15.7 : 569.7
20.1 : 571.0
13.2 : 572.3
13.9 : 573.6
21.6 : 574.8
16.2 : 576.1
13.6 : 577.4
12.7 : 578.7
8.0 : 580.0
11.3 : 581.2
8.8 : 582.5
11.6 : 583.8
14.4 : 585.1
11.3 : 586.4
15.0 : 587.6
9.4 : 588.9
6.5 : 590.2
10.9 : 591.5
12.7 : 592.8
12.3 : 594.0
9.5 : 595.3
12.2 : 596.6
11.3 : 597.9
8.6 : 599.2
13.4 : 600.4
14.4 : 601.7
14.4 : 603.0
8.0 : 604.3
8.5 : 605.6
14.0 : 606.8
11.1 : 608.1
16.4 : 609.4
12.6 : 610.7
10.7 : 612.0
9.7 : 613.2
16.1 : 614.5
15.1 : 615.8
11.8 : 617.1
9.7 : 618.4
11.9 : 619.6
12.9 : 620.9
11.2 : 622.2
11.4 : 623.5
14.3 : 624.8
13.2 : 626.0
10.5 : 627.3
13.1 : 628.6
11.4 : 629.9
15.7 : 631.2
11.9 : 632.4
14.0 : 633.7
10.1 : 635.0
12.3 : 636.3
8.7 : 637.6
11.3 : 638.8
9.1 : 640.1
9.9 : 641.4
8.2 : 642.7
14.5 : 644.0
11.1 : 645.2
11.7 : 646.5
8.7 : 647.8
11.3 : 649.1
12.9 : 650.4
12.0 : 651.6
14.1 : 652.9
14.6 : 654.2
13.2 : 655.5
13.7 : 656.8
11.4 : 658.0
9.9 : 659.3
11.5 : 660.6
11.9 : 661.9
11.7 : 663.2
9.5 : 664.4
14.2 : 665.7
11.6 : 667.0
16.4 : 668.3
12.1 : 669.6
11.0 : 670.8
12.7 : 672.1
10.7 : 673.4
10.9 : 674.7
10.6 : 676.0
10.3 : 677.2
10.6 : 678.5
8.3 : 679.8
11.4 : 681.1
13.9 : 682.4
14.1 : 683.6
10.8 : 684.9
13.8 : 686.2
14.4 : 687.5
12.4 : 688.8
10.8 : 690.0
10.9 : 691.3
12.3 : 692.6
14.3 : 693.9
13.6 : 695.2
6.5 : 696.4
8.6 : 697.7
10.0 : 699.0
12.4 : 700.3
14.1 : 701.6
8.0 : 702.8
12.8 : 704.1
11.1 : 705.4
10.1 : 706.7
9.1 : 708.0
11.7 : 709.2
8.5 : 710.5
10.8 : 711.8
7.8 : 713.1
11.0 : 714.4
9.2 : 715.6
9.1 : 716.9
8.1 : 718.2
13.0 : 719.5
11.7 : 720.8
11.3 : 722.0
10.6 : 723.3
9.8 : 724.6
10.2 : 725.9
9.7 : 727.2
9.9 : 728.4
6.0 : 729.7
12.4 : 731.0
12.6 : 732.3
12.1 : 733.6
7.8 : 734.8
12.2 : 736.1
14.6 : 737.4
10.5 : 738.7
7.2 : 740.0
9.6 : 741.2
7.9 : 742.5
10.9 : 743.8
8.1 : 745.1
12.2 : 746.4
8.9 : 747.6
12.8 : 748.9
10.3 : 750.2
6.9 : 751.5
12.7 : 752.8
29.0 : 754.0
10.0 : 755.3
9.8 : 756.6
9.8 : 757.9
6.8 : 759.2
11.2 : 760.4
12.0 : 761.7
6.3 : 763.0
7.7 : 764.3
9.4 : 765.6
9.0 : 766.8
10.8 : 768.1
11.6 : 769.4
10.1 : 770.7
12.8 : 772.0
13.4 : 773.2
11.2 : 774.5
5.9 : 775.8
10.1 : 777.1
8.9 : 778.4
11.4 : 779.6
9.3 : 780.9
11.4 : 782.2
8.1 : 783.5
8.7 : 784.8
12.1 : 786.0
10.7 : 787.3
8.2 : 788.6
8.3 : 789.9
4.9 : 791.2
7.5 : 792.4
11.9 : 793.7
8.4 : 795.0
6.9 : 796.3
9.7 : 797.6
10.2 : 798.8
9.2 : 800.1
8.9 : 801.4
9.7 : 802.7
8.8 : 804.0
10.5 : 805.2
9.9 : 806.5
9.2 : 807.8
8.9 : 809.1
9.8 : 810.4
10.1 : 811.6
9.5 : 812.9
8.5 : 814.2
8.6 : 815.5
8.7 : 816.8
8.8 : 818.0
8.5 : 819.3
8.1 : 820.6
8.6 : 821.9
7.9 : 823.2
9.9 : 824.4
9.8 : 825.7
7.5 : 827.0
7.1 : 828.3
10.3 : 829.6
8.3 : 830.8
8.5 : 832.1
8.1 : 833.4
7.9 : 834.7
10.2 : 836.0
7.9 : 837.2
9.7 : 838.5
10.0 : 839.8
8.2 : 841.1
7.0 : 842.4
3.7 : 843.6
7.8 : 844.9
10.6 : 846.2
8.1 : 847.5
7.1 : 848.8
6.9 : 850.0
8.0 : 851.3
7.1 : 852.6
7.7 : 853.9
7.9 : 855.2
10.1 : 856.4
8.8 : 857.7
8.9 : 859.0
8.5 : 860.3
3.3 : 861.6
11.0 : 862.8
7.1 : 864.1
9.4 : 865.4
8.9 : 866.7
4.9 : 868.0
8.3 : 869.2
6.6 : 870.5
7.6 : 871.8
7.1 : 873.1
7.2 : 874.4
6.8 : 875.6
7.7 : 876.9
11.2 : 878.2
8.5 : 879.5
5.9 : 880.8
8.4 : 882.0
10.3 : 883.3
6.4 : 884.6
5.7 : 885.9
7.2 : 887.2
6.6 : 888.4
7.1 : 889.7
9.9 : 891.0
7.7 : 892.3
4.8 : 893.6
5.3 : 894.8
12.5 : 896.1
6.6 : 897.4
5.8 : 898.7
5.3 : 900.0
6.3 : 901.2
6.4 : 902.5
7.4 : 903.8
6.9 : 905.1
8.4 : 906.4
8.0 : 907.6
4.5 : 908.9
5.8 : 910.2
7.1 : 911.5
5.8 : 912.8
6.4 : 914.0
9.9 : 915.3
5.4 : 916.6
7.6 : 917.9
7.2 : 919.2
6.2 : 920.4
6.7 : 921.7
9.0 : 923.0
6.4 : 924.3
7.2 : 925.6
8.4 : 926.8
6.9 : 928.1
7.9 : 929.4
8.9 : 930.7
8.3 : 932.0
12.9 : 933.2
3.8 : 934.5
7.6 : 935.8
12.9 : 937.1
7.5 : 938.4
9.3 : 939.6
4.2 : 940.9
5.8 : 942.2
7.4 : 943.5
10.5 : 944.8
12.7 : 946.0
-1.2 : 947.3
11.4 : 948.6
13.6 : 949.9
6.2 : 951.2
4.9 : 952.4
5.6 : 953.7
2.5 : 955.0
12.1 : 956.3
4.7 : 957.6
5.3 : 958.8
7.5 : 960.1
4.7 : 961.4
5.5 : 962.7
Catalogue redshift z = 0.15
